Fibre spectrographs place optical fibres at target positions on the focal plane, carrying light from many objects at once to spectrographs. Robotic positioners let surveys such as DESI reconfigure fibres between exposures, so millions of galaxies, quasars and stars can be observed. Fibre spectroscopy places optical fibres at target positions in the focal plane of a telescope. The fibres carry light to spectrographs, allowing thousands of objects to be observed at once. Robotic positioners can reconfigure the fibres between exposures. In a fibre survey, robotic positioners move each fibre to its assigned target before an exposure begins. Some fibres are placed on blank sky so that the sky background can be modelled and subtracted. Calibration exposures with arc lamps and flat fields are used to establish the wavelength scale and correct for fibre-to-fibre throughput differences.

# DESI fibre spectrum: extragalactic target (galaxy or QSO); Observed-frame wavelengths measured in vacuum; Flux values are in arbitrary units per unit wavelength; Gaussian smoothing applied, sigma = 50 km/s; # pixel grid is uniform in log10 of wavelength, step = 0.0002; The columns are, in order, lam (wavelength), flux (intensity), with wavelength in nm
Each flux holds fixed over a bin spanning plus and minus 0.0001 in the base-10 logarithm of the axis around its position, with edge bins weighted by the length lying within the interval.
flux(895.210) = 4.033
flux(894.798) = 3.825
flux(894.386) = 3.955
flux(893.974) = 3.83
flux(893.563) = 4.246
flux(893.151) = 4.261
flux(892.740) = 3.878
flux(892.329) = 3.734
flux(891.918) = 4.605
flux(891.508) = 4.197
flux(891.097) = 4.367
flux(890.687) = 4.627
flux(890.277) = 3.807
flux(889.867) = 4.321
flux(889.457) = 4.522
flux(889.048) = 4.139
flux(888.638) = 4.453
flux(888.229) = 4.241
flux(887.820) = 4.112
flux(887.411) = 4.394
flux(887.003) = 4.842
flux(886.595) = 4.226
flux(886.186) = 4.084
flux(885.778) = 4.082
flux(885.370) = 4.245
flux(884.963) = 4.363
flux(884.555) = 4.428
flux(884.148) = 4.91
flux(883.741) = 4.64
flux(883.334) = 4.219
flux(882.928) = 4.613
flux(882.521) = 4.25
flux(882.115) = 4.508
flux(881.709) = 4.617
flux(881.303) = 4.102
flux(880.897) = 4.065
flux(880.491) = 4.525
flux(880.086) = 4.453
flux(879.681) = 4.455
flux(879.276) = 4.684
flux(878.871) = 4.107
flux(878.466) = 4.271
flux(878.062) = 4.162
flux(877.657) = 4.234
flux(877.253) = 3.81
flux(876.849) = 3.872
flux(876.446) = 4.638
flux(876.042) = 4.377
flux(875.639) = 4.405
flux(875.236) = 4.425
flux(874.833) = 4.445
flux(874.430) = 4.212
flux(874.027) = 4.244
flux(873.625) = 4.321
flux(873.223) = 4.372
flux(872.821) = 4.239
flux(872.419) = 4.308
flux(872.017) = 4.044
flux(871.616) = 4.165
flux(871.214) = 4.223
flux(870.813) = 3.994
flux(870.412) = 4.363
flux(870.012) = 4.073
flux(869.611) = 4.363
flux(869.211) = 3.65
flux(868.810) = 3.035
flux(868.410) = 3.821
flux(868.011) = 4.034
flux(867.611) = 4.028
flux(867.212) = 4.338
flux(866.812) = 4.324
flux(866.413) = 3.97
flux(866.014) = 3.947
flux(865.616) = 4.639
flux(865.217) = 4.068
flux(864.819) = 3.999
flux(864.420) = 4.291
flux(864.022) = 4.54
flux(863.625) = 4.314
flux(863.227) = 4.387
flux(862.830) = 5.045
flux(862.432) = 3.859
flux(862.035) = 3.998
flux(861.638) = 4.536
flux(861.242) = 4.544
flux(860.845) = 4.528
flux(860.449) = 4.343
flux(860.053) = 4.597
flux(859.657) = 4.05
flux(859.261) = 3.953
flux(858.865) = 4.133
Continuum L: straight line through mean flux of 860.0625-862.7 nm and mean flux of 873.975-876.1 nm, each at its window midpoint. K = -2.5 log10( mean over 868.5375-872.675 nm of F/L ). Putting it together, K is 0.09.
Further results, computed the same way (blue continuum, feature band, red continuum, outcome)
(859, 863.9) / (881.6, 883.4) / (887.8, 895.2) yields -0.06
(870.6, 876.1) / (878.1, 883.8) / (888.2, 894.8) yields -0.04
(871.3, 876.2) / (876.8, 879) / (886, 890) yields 0.06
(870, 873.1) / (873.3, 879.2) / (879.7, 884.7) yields 0.01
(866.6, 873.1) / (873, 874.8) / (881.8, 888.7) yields -0.04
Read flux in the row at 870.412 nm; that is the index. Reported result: 4.363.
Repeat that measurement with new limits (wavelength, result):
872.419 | 4.308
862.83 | 5.045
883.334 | 4.219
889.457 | 4.522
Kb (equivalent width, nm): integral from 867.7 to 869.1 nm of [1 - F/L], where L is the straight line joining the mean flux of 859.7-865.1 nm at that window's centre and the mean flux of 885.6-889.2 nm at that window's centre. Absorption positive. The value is 0.22 nm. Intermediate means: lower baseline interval 4.37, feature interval 3.66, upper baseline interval 4.29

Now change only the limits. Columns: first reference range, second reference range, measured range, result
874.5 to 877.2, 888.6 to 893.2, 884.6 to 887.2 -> -0.03 nm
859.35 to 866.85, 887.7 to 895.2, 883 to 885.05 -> -0.16 nm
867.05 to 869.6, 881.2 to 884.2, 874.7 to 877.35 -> -0.07 nm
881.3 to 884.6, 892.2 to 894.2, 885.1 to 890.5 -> -0.01 nm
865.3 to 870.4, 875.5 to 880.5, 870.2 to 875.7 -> -0.13 nm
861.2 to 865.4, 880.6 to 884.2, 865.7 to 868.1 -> 0.11 nm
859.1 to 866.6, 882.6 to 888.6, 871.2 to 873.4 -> 0.06 nm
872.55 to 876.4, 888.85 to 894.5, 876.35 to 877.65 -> 0.07 nm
